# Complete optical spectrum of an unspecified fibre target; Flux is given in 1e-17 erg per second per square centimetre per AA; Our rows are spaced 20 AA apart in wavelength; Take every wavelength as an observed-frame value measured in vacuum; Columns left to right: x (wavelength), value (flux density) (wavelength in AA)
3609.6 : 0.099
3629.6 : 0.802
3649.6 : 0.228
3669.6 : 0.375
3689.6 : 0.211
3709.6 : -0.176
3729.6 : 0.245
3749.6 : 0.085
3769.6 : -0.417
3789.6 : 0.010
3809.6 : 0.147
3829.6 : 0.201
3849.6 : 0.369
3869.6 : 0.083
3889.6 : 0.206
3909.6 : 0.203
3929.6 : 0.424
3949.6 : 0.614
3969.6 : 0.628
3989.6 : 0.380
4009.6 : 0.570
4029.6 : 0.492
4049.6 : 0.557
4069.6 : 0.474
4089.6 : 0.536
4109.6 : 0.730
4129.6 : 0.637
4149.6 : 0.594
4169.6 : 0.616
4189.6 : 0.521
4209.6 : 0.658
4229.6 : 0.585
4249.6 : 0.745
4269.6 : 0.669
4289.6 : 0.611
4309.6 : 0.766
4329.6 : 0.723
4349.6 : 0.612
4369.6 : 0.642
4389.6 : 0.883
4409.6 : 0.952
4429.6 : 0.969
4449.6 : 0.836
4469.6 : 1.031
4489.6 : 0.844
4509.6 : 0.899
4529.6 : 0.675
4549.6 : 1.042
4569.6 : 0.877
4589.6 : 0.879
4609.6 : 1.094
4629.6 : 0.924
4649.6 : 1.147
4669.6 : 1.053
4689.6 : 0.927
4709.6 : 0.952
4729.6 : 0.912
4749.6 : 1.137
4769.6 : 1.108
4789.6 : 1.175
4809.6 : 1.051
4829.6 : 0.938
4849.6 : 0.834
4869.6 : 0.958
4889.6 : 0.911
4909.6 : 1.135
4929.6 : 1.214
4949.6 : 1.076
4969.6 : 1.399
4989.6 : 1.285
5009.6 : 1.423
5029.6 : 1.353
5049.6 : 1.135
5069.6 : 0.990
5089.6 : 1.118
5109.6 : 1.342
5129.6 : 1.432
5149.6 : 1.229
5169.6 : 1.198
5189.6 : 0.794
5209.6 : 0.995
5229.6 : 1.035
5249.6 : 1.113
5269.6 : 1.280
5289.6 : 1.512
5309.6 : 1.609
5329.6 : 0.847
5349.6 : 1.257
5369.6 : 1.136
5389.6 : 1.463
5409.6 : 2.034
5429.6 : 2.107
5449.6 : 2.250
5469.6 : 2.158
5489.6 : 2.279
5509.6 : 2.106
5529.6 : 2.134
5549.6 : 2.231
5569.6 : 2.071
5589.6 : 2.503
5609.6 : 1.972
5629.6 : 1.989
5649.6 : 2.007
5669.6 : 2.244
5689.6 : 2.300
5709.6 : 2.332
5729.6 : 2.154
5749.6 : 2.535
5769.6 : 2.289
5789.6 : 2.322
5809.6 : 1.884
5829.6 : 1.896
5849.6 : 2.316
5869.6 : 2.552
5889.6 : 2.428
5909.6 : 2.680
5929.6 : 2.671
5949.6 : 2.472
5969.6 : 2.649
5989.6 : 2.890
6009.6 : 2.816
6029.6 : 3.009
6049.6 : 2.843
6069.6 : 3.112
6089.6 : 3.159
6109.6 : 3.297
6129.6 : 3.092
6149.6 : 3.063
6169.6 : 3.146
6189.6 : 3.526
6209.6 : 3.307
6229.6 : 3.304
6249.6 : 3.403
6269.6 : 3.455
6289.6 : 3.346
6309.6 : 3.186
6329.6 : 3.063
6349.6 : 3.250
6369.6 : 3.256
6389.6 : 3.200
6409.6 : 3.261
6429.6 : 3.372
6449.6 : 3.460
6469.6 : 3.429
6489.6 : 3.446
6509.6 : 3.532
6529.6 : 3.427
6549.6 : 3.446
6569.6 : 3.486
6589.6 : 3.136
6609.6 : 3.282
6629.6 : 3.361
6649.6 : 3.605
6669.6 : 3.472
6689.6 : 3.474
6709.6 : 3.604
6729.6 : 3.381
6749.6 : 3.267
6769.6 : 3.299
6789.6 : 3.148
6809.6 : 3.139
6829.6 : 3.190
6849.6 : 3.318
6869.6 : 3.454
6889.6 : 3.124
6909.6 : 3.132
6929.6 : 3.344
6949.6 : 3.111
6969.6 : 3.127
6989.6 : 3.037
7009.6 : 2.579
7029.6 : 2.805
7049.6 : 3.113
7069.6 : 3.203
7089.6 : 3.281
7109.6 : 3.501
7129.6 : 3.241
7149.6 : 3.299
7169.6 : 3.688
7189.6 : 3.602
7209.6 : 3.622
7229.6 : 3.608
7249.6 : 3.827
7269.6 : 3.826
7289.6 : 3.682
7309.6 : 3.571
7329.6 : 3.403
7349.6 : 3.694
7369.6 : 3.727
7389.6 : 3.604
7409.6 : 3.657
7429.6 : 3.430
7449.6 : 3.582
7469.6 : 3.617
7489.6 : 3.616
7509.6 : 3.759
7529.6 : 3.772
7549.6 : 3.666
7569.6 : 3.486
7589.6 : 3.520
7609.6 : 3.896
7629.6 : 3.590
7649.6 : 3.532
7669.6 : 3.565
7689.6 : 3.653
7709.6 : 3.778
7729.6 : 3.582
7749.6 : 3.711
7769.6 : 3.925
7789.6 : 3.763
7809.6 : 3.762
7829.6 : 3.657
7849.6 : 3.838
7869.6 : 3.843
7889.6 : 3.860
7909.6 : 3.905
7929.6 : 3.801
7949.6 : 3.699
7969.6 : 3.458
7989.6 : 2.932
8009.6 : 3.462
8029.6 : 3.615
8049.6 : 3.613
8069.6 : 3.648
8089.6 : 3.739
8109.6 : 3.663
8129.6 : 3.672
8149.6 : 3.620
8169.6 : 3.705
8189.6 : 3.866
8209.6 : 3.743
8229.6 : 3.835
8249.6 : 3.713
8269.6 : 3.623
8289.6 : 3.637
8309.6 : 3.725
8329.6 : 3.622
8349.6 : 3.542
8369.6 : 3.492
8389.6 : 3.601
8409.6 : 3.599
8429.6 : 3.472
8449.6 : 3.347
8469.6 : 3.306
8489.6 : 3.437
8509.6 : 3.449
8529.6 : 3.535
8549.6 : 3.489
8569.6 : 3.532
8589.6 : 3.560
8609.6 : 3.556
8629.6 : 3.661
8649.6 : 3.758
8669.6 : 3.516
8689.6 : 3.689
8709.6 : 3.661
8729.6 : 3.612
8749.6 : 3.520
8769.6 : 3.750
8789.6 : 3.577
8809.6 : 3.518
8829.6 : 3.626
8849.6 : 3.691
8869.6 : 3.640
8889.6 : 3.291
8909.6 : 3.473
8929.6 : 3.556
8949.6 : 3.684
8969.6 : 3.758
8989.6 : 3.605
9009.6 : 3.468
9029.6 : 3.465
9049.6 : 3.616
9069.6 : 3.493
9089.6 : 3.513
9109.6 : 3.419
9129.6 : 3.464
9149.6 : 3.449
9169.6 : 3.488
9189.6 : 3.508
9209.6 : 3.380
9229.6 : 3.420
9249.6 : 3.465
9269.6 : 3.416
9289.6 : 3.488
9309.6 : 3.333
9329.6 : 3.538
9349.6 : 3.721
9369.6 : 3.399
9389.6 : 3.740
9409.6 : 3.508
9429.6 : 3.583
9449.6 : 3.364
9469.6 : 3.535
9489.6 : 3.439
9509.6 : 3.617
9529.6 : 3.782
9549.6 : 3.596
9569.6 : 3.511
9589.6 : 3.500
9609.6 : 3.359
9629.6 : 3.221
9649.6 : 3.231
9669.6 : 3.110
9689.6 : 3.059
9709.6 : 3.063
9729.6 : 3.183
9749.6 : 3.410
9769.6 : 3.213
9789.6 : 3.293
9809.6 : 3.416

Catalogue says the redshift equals 0.36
